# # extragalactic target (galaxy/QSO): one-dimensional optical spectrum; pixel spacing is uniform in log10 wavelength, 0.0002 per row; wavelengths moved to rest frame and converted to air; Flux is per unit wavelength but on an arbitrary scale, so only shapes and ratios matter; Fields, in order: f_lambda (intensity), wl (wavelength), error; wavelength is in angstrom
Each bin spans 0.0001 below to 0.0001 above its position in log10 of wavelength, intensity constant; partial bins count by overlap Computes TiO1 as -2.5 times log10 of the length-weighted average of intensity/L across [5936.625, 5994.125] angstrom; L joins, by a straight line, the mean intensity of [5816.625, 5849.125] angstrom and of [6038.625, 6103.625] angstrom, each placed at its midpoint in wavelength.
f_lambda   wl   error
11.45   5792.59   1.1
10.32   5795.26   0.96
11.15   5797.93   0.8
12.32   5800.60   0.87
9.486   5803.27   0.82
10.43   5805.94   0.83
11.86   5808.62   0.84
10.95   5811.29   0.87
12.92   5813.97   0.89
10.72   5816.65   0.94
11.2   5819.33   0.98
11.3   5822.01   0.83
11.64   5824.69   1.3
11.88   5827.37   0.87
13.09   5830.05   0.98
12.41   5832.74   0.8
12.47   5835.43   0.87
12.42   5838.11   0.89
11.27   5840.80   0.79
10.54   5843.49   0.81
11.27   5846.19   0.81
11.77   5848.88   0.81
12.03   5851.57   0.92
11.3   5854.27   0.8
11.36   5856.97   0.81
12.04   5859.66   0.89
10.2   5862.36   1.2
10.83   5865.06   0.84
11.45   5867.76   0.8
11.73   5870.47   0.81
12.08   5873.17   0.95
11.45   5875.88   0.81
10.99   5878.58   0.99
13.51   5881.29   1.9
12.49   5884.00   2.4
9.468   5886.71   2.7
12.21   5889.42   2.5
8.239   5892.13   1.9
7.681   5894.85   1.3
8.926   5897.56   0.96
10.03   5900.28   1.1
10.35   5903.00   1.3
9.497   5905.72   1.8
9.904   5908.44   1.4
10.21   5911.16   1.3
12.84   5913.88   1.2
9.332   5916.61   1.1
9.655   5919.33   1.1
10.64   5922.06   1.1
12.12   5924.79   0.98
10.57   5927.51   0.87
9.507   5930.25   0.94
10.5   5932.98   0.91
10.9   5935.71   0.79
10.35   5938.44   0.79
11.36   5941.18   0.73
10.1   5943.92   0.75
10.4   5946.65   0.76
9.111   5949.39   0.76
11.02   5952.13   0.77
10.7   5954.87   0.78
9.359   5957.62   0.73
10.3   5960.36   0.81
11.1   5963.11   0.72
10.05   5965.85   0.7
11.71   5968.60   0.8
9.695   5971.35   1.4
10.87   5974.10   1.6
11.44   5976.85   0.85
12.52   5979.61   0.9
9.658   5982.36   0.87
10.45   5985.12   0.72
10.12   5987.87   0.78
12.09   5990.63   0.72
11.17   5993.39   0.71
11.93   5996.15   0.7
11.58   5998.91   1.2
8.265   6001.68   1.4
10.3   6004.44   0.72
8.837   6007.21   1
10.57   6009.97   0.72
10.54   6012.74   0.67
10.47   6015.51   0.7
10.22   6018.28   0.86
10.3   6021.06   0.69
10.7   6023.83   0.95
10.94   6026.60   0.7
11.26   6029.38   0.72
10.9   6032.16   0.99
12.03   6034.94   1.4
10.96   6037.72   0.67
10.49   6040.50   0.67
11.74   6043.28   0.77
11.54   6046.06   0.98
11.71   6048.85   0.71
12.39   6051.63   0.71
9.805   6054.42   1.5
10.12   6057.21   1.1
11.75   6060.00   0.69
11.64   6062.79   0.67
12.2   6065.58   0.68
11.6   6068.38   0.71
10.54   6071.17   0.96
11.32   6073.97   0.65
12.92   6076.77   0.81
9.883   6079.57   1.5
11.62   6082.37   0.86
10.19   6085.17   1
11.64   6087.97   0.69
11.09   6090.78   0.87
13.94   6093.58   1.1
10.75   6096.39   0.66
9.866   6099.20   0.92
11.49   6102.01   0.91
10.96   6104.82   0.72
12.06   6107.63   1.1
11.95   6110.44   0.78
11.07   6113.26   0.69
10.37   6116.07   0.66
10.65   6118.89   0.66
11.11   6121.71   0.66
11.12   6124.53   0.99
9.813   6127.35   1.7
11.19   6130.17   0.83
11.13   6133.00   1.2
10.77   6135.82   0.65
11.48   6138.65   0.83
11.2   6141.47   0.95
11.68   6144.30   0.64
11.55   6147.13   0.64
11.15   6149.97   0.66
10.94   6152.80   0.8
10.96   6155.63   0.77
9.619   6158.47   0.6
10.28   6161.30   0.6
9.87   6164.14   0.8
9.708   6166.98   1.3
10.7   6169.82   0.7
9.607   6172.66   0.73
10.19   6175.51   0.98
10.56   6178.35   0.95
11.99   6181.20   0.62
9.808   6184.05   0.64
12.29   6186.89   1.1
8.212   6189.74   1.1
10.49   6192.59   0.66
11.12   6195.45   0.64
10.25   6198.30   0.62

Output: 0.084 mag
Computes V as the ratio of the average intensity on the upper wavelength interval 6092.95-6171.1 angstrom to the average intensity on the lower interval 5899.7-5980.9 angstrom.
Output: 1.04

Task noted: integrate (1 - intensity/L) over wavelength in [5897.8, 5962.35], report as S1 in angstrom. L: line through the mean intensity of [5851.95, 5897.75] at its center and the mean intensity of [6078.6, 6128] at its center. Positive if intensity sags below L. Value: 3.9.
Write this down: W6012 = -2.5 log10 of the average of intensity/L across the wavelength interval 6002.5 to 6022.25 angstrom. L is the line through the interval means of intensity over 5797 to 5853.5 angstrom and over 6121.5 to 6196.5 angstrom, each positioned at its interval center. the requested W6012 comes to 0.10 mag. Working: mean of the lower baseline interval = 11.6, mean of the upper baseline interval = 10.7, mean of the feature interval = 10.1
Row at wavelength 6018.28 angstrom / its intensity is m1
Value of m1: 10.22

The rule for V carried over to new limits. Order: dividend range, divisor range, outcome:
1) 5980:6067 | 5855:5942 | 1.02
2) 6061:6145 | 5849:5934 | 1.04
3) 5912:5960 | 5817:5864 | 0.90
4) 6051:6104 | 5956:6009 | 1.06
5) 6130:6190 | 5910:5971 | 1.02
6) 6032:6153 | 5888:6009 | 1.08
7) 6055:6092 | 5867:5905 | 1.05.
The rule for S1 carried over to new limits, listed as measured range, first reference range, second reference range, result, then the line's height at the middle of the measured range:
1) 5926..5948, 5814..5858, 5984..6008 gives 1.03 angstrom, 11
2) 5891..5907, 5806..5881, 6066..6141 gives 3.31 angstrom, 11.5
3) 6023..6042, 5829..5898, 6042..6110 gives 0.51 angstrom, 11.4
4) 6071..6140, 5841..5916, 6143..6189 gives -3.05 angstrom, 10.7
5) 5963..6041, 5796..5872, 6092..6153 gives 4.10 angstrom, 11.3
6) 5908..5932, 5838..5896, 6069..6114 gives 1.42 angstrom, 11.2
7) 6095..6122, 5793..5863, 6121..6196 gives -0.56 angstrom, 10.8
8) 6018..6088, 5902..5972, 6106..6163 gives -2.64 angstrom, 10.8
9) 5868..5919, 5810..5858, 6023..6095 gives 4.40 angstrom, 11.6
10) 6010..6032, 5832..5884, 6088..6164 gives 1.27 angstrom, 11.3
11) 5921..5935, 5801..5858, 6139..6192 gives 0.74 angstrom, 11.3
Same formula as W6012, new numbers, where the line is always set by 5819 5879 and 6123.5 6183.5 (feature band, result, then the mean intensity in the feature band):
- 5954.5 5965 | 0.10 mag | 10.3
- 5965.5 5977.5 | 0.05 mag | 10.8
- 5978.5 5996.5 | 0.01 mag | 11.1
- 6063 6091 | -0.04 mag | 11.3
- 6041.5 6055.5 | -0.04 mag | 11.5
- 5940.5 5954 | 0.10 mag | 10.4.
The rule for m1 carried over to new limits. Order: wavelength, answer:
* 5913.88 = 12.84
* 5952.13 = 11.02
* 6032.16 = 10.9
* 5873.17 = 12.08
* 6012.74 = 10.54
